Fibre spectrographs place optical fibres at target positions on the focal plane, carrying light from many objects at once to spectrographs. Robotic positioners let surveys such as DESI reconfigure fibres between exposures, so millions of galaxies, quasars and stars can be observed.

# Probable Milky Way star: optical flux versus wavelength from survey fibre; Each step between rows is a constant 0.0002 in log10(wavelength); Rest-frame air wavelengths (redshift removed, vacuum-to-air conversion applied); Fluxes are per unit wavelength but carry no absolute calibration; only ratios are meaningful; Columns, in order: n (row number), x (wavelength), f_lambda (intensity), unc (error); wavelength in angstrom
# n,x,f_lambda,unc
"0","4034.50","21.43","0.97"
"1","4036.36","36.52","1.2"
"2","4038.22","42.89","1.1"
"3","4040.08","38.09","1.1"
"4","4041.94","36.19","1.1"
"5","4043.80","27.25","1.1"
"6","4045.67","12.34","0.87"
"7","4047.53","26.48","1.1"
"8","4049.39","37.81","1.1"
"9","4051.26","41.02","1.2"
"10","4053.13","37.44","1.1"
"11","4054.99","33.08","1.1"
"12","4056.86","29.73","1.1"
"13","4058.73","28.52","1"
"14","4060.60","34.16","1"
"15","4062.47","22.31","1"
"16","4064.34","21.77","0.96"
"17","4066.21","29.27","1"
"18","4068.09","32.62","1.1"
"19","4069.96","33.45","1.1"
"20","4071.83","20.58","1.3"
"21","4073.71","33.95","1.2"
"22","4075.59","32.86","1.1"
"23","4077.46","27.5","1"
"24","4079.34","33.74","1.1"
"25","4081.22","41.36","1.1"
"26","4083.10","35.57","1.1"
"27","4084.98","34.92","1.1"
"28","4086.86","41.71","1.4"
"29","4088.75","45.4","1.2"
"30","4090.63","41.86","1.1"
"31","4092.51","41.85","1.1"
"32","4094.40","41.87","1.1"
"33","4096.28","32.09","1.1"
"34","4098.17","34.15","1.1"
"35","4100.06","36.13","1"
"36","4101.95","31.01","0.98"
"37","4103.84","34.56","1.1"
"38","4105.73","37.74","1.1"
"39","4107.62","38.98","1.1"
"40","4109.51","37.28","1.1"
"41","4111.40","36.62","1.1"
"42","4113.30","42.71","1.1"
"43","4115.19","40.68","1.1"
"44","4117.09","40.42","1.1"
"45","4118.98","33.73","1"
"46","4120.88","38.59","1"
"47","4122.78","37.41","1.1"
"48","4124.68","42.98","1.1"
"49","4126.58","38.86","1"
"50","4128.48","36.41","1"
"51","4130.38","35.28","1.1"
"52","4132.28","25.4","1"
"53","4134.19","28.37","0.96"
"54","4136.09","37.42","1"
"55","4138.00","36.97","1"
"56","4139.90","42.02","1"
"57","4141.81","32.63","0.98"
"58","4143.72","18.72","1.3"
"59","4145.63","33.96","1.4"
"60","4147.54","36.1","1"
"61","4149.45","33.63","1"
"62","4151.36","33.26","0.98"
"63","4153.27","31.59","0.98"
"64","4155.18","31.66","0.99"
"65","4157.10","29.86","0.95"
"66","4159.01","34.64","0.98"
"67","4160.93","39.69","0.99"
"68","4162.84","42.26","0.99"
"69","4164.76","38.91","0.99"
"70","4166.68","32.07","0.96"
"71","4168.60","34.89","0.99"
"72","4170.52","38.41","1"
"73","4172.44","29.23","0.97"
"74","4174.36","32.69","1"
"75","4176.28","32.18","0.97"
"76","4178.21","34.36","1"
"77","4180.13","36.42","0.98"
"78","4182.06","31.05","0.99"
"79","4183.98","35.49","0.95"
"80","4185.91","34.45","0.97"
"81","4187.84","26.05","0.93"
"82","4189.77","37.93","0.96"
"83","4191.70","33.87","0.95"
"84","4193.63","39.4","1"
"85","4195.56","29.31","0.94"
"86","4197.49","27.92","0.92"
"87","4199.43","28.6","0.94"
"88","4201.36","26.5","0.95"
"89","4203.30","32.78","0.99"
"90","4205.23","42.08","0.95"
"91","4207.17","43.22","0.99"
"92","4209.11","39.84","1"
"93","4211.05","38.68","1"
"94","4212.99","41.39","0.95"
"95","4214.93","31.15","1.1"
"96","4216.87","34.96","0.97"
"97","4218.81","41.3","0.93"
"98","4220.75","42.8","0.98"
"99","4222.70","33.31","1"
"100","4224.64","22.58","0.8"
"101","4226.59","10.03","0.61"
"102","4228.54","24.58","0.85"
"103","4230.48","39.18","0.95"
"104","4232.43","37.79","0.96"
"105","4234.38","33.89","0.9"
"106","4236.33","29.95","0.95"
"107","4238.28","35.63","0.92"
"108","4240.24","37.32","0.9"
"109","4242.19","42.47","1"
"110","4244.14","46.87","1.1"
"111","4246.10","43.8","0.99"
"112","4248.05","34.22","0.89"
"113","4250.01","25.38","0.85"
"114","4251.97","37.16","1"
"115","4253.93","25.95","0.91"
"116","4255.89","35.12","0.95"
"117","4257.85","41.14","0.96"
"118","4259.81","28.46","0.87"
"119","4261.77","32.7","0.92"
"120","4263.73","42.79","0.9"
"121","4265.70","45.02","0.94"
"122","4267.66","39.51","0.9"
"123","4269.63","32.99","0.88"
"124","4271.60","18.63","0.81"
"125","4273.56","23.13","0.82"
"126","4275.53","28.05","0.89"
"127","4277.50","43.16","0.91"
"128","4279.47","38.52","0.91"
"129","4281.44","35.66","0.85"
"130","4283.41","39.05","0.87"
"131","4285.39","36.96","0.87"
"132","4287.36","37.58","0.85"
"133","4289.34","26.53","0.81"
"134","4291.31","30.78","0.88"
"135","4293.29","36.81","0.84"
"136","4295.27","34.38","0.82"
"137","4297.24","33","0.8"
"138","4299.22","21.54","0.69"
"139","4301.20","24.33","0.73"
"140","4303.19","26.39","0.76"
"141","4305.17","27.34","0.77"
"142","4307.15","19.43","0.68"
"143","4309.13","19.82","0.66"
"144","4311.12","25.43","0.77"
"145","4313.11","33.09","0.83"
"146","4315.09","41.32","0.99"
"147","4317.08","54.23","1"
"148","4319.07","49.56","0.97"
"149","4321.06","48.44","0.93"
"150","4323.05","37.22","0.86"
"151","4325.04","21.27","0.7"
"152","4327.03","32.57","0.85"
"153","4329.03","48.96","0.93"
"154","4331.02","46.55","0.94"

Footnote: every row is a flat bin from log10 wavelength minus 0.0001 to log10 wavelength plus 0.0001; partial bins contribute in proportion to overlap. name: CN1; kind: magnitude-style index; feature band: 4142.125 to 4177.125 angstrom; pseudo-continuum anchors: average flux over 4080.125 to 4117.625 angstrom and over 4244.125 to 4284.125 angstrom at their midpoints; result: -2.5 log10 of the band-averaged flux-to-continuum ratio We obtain 0.11 mag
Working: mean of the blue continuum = 38.3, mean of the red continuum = 34.8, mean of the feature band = 33.5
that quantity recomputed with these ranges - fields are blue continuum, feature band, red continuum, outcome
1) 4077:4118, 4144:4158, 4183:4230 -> 0.11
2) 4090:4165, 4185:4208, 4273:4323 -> 0.05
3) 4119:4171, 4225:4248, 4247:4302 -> -0.02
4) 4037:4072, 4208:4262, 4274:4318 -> -0.09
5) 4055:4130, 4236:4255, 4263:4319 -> -0.08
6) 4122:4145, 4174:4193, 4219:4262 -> 0.02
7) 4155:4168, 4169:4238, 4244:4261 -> 0.06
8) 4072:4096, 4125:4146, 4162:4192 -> 0.06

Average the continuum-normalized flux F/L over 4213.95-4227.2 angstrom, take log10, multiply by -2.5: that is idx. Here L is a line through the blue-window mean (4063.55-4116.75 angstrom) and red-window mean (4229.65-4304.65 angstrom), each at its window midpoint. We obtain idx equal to 0.10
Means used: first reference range 35.5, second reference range 34.2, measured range 31.5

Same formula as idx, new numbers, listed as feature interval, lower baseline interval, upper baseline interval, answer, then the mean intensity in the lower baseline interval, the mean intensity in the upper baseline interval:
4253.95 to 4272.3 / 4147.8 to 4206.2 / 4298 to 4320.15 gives -0.091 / 33.7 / 31.2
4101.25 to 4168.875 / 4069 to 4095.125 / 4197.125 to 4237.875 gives -0.011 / 36.1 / 33.6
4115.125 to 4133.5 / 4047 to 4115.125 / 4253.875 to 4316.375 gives -0.078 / 34.6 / 32.2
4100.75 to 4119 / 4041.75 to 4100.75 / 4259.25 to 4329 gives -0.136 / 33.1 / 33.6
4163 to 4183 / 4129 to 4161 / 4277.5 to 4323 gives -0.041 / 32.9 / 33.9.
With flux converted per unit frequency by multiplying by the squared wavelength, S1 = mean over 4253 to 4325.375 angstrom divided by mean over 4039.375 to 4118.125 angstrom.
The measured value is 1.1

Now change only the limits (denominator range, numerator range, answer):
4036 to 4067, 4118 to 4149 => 1.15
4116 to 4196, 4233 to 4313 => 1.01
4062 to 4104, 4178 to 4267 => 1.09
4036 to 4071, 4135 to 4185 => 1.14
